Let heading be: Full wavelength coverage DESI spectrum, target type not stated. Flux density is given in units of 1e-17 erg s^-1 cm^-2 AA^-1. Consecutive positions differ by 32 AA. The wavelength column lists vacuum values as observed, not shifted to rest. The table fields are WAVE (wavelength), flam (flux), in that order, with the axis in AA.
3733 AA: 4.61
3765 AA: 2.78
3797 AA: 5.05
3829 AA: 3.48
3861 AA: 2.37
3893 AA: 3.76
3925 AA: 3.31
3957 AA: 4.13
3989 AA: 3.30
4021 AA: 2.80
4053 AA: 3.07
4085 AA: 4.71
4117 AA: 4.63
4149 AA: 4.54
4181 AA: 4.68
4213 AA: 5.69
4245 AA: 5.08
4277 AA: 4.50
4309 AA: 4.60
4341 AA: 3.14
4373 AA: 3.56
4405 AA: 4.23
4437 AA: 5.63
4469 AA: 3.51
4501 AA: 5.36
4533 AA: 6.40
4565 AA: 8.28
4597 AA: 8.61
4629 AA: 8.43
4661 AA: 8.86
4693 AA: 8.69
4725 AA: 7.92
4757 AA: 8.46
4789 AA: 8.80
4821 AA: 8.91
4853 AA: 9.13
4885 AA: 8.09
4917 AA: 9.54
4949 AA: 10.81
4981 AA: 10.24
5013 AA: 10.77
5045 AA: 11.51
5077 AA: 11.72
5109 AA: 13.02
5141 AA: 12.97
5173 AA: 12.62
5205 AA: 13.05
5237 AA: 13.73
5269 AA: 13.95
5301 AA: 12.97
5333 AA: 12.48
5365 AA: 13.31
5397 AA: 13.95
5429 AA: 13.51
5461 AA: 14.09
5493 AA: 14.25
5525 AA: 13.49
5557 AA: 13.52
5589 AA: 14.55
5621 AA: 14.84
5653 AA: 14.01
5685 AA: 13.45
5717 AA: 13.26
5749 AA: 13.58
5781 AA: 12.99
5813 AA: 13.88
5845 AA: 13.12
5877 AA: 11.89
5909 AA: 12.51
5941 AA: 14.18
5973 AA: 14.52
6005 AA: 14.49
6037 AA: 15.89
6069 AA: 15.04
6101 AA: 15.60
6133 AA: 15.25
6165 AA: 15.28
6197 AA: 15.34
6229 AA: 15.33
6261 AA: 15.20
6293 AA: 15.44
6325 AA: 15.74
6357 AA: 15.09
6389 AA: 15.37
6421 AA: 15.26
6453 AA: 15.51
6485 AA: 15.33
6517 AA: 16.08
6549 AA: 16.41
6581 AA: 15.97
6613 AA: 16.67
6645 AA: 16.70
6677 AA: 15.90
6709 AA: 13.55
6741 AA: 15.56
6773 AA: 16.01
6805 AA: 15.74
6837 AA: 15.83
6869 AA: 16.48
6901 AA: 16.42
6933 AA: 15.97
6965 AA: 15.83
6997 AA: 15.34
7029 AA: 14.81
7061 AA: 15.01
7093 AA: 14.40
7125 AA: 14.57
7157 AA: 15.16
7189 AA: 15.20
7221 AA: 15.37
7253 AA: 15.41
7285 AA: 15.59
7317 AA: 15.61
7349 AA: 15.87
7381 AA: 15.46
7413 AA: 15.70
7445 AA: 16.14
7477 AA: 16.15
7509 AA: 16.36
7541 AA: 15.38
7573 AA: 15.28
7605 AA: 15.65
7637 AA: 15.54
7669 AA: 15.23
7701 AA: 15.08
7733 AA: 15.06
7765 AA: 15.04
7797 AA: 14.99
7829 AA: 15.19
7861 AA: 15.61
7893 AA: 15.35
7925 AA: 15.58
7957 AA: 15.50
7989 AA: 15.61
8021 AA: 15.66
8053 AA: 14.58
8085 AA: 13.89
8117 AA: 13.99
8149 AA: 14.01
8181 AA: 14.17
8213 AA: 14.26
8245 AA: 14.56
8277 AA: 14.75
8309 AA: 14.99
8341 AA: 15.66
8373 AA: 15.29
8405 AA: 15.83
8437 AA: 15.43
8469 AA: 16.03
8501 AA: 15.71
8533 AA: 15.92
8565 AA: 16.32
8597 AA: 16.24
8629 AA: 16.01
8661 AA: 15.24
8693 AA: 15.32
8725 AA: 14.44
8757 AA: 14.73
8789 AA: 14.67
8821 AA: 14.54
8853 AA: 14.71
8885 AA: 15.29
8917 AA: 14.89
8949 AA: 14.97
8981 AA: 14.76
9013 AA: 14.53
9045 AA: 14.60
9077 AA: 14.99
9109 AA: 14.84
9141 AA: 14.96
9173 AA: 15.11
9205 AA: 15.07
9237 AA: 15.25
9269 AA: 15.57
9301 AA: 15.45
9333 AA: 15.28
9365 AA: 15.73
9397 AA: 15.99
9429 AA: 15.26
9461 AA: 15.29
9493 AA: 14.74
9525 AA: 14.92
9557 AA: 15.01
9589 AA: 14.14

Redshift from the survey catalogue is 0.138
